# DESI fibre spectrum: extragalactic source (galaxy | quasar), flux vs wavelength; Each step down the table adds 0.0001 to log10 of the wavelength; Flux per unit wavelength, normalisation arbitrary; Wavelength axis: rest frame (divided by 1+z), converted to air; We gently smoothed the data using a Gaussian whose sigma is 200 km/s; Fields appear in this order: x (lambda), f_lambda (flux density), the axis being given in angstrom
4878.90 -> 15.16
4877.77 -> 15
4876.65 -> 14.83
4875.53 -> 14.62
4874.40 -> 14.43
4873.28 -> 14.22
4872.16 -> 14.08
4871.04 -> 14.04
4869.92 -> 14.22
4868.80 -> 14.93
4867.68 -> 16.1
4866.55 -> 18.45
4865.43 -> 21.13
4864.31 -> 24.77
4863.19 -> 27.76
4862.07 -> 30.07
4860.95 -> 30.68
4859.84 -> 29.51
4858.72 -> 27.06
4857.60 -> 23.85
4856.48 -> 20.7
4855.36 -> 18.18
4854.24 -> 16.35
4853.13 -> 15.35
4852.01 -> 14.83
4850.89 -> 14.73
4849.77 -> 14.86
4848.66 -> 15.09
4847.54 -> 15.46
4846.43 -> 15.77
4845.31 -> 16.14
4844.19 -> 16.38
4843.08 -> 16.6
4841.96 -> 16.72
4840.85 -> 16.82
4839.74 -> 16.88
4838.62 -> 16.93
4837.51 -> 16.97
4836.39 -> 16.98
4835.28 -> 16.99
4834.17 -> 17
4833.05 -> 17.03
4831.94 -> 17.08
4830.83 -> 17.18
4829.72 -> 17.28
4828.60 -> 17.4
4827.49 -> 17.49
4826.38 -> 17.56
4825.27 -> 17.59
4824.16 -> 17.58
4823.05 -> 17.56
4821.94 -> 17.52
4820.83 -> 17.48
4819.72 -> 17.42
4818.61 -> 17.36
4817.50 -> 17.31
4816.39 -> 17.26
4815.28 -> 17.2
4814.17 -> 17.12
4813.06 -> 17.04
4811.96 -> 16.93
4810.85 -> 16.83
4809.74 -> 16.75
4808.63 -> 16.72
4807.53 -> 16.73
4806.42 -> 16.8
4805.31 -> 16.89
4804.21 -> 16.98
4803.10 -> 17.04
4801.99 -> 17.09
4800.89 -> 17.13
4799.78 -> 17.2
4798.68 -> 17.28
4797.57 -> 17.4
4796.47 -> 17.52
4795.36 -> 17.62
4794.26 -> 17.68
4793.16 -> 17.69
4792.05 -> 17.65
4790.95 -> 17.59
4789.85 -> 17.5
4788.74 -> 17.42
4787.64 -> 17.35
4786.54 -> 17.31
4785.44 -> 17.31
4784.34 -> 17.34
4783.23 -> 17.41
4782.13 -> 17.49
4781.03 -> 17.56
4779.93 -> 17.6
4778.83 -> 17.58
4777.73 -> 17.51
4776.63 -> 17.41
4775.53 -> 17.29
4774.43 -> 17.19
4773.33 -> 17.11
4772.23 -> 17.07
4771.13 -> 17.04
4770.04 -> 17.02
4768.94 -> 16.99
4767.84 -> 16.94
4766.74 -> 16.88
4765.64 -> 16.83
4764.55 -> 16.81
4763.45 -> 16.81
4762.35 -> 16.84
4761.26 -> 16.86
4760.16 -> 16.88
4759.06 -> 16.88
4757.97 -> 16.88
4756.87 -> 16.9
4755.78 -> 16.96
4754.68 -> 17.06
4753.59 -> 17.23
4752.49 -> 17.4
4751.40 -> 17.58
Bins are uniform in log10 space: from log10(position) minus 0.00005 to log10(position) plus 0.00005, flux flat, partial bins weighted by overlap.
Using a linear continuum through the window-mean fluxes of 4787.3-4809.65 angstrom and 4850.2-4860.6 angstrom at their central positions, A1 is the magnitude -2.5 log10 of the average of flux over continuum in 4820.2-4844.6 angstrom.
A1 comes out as 0.11 mag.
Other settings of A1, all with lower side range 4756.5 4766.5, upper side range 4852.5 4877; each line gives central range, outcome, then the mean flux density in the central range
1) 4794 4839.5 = 0.08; 17.2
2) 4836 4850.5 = 0.18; 16.2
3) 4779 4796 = 0.01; 17.5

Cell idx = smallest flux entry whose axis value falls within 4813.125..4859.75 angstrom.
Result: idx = 14.73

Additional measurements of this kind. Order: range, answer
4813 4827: 17.04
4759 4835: 16.72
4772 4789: 17.07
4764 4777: 16.81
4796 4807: 16.8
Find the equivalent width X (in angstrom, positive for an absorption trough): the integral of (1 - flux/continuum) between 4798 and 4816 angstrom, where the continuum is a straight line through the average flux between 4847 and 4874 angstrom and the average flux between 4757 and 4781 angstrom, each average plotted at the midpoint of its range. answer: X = 1.1 angstrom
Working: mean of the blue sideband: 17.1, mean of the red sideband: 19.4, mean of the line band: 17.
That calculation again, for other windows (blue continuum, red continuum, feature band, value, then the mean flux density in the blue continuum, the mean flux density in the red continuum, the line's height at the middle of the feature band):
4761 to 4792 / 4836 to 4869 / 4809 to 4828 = 1.1 angstrom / 17.2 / 19.3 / 18.4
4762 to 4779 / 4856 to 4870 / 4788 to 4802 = 0.9 angstrom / 17.1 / 23.3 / 18.7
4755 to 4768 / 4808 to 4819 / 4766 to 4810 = -0.8 angstrom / 16.9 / 17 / 17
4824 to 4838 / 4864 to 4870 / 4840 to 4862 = -1.3 angstrom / 17.2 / 18.3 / 17.8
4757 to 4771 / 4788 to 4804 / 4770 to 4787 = -0.2 angstrom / 16.9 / 17.4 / 17.1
